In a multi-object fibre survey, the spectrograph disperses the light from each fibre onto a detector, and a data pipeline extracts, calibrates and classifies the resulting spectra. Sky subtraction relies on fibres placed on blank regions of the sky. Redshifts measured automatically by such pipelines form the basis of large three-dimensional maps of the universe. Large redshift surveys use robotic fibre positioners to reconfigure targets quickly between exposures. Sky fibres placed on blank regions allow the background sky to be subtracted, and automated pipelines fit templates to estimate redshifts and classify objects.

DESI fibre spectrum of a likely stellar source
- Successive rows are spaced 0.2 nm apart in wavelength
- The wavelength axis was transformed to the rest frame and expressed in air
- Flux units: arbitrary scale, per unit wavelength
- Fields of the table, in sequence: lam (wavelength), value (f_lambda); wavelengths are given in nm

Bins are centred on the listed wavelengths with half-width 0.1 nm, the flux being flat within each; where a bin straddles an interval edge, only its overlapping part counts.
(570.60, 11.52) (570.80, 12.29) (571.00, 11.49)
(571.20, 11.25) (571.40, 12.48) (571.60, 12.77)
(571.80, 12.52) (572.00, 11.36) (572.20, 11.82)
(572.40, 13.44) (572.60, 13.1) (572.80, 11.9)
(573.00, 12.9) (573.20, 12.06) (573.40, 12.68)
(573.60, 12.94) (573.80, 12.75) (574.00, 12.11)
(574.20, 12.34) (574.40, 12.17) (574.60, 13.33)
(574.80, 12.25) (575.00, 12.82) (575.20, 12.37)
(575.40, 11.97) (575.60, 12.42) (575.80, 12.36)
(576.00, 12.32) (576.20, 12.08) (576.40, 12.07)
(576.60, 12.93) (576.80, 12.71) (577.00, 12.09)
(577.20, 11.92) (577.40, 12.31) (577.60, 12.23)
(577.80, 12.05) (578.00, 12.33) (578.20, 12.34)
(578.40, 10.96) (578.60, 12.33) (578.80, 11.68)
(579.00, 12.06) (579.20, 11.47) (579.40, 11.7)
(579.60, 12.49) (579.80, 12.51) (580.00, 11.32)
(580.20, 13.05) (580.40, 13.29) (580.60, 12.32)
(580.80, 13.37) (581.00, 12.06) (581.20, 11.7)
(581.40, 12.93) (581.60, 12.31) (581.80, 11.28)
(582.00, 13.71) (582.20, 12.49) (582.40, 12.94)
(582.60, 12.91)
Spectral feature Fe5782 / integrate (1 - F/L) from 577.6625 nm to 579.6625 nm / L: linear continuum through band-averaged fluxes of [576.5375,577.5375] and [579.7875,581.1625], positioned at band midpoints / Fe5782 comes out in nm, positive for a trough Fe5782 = 0.081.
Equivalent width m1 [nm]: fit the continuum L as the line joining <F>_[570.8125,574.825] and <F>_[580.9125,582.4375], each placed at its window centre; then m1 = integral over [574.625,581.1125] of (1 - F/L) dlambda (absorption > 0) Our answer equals 0.07 nm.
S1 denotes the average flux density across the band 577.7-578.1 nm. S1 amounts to 12.2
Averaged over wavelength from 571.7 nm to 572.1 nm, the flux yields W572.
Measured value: 11.9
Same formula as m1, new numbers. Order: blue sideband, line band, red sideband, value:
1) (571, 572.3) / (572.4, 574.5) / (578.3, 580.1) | -0.10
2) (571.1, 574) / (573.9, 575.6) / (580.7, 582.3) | 0.00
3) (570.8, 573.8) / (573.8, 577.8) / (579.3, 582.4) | 0.01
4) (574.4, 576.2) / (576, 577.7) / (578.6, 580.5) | 0.01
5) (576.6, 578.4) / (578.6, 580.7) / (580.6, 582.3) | 0.03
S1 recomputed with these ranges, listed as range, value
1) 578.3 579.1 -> 11.8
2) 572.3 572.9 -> 12.8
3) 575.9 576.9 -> 12.4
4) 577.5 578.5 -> 12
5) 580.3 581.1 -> 12.8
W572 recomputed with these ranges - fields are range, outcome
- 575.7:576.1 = 12.3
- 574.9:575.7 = 12.4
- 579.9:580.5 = 12.6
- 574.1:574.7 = 12.6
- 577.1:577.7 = 12.2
